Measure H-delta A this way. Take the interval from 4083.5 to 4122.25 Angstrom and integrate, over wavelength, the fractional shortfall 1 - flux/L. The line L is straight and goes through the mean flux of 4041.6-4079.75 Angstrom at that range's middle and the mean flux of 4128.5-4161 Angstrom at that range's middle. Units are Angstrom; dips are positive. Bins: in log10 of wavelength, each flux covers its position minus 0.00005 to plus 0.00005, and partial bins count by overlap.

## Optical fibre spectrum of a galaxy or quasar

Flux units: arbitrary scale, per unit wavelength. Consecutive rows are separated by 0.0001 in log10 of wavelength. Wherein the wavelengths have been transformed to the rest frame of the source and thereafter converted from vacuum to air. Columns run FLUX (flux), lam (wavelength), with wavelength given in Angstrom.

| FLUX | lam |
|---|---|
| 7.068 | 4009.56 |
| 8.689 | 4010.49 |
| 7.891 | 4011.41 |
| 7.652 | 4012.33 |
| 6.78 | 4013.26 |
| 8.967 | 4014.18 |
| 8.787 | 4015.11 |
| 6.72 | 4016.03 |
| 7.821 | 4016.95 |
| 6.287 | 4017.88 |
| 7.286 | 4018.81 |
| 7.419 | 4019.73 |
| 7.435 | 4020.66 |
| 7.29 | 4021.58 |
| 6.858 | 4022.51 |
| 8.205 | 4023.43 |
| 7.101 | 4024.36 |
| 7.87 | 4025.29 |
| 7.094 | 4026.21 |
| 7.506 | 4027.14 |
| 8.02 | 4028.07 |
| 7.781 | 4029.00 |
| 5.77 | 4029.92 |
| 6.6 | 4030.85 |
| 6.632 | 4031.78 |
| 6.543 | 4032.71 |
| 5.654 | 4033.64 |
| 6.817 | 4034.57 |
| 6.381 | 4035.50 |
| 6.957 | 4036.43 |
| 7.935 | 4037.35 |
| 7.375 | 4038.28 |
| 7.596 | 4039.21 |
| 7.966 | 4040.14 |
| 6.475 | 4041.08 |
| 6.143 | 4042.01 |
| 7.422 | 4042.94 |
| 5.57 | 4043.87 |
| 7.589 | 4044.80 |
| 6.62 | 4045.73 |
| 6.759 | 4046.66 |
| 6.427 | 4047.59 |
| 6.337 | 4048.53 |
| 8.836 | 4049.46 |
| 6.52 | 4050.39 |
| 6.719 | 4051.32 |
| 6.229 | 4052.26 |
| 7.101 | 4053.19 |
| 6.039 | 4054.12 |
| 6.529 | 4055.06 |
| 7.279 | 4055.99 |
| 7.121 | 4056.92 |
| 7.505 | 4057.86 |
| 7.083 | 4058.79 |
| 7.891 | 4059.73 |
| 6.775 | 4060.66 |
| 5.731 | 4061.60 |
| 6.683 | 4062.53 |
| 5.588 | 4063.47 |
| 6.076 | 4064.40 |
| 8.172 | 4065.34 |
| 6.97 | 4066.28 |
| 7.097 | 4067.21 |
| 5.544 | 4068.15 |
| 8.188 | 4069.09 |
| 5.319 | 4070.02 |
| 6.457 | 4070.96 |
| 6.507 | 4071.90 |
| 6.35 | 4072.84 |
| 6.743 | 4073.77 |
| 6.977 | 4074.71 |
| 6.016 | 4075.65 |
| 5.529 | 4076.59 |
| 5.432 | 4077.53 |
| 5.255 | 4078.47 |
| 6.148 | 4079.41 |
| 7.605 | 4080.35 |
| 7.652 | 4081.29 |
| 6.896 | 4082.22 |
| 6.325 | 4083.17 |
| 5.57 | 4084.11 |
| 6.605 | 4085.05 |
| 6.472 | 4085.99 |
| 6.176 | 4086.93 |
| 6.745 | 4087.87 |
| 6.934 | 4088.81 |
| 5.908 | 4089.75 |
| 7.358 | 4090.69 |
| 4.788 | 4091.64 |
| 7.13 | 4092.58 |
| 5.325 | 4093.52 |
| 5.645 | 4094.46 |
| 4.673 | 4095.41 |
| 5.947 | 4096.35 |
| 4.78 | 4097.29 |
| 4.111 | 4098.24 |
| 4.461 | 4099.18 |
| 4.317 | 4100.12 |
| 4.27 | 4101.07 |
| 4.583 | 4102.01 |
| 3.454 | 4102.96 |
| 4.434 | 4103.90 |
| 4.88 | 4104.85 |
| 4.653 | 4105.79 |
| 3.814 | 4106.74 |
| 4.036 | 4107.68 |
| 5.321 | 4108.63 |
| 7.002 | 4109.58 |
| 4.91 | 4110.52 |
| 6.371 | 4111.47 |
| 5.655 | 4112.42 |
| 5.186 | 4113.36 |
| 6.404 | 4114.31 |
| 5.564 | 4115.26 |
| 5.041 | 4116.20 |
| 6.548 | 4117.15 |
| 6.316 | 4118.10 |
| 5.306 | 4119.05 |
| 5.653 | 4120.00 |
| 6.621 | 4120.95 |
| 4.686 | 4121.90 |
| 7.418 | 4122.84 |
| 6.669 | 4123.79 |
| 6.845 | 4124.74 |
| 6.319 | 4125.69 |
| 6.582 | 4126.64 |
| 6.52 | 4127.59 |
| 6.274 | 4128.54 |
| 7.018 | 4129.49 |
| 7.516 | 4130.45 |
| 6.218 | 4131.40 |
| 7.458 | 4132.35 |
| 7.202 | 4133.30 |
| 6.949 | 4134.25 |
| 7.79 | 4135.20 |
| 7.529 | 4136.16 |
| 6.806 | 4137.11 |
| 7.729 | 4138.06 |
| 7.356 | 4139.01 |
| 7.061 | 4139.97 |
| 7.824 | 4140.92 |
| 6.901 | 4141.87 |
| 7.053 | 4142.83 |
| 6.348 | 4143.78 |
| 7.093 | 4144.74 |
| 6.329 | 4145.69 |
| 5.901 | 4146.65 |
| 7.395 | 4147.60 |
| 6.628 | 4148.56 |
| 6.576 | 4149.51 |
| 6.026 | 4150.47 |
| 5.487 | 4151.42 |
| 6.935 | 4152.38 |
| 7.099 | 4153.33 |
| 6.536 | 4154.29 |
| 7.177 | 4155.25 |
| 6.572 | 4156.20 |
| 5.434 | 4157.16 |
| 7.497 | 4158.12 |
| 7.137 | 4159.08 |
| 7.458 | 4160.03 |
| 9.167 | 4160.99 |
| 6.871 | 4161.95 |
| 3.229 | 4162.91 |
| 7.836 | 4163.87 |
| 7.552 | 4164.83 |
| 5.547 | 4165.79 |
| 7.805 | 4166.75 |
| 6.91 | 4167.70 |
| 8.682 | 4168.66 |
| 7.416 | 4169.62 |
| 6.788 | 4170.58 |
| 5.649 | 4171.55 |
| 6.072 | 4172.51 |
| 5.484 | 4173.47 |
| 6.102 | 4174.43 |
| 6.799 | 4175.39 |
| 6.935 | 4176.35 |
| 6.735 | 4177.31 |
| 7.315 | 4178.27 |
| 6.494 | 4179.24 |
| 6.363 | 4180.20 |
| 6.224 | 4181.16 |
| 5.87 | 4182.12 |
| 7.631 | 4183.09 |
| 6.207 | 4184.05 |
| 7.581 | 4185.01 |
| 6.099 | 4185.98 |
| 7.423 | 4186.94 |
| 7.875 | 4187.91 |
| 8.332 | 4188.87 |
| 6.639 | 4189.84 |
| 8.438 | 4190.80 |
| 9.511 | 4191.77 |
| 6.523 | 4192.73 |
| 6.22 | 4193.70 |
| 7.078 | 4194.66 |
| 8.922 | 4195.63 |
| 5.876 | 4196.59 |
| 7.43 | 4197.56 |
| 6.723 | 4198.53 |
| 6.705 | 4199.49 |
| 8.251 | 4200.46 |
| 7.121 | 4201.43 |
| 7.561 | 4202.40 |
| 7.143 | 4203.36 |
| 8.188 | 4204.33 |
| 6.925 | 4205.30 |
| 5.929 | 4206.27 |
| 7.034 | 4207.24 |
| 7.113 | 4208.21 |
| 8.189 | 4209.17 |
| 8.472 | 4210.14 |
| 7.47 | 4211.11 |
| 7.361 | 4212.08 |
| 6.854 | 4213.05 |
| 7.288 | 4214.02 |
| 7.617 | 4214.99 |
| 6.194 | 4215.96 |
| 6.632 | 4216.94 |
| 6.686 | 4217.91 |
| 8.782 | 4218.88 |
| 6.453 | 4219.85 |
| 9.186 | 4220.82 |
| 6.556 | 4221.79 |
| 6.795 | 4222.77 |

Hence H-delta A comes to 7.5 Angstrom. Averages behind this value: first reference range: 6.62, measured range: 5.46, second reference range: 6.93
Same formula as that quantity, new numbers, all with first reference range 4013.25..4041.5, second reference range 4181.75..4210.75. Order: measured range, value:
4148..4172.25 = 1.6 Angstrom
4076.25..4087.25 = 1.4 Angstrom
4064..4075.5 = 0.9 Angstrom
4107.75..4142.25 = 3.7 Angstrom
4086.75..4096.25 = 1.6 Angstrom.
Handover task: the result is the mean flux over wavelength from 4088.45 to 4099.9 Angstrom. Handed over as 5.55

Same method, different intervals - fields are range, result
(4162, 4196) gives 6.92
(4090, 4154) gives 6.07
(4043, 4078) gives 6.67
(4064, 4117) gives 5.82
